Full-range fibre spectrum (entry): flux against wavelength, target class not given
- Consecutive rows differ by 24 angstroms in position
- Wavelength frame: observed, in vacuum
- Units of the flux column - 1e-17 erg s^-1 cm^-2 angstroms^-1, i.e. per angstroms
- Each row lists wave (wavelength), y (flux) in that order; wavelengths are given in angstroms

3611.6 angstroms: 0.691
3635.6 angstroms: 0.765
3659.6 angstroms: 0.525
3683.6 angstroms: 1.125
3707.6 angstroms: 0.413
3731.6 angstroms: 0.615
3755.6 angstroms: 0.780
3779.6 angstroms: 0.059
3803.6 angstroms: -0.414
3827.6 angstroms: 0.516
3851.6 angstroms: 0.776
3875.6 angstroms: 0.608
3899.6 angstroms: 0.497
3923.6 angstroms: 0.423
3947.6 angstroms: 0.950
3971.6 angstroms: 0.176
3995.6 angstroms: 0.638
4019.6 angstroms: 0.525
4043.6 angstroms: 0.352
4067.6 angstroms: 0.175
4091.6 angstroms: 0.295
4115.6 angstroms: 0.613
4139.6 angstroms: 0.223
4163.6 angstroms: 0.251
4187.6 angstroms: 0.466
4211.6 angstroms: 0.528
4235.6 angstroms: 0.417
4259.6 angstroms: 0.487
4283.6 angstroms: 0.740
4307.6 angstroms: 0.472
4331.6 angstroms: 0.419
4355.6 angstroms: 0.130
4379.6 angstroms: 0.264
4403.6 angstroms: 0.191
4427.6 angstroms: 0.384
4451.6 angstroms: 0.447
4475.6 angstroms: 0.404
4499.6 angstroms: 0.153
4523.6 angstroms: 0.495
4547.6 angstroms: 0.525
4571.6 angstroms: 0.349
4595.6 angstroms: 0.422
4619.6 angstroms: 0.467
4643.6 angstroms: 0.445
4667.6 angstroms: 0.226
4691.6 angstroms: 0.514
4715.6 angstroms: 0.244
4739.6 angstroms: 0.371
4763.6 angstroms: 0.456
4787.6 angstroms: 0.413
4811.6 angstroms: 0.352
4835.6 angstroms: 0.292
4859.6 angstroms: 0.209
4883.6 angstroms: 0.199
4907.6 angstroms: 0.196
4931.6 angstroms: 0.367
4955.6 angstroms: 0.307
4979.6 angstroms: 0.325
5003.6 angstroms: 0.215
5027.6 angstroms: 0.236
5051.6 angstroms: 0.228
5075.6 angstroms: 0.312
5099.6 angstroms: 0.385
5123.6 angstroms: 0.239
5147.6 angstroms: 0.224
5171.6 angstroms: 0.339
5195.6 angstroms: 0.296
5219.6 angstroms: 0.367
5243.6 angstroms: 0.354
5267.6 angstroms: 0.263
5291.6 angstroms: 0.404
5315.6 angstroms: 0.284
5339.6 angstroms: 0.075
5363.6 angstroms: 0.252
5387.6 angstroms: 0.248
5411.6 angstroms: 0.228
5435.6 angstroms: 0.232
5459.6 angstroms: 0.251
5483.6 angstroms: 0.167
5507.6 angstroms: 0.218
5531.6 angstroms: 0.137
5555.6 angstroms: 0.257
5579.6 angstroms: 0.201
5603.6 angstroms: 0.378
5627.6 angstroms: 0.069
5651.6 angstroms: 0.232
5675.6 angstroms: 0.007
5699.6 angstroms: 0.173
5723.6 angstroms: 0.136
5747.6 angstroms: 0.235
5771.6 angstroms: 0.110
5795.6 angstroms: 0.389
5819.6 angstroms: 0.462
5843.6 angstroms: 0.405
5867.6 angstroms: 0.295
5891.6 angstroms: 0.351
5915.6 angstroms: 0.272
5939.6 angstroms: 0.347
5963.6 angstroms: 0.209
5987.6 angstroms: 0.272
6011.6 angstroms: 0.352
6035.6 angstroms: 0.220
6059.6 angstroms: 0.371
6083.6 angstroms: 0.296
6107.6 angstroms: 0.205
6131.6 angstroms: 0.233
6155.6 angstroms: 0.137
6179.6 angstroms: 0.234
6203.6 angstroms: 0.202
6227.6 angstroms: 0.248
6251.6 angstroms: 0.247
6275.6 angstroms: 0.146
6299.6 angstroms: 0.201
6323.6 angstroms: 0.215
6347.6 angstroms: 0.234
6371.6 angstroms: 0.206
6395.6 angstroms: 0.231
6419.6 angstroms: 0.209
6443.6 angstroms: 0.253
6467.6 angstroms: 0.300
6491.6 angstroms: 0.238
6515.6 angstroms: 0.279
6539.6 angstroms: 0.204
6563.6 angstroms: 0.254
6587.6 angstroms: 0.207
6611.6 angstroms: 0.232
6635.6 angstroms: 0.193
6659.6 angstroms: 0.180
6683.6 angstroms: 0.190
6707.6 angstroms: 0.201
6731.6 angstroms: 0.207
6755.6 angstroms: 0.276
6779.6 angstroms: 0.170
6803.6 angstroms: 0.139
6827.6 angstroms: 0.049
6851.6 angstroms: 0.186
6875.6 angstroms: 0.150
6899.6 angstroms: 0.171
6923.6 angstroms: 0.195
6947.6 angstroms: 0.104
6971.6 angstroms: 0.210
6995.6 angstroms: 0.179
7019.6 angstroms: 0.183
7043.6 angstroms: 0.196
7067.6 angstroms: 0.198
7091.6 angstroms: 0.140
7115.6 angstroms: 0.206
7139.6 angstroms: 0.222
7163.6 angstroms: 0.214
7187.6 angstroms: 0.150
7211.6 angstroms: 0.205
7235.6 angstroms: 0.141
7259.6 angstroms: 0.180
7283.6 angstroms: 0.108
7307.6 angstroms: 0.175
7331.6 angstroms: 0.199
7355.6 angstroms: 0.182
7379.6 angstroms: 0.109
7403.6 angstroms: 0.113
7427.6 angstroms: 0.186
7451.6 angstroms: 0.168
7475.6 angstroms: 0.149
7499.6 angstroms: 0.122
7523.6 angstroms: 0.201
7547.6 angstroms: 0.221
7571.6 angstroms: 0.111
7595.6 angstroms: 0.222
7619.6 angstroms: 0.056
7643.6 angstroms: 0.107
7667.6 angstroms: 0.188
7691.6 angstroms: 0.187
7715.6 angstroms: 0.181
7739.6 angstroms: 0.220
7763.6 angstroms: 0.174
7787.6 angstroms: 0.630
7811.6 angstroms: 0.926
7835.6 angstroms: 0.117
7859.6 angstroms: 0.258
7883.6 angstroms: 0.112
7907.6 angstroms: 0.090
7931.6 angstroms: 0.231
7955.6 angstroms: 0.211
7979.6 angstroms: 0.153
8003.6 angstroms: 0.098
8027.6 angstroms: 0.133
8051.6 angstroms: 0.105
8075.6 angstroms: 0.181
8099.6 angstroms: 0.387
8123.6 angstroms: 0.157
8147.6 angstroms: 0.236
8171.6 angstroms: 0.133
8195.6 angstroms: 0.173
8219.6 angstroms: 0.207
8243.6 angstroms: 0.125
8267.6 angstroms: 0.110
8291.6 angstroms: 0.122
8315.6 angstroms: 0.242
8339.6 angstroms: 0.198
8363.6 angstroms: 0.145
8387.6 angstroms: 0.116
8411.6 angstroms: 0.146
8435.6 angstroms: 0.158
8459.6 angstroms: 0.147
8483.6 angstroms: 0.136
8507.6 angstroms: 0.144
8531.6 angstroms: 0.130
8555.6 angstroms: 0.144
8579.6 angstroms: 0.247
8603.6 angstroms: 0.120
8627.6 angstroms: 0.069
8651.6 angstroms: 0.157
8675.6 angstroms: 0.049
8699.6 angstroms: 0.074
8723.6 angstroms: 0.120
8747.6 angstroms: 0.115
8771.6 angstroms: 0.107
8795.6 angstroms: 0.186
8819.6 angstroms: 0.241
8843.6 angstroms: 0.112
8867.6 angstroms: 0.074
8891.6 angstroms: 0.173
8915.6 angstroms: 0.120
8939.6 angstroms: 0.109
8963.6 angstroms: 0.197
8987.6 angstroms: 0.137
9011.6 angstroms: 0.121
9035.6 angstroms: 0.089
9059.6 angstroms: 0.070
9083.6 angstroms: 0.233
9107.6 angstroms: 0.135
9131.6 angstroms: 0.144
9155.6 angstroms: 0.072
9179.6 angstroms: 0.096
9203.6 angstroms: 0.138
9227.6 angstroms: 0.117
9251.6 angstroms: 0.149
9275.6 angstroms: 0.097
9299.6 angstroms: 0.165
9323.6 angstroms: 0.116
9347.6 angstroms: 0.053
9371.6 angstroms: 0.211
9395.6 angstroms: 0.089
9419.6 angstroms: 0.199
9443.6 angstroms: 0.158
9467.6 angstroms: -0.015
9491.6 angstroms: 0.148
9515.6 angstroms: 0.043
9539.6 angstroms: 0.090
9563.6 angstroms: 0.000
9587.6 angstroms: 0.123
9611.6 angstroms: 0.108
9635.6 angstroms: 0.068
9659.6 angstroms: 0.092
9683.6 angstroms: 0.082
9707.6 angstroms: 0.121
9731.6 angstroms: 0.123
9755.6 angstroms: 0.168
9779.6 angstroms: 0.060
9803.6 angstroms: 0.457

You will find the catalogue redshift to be 1.09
